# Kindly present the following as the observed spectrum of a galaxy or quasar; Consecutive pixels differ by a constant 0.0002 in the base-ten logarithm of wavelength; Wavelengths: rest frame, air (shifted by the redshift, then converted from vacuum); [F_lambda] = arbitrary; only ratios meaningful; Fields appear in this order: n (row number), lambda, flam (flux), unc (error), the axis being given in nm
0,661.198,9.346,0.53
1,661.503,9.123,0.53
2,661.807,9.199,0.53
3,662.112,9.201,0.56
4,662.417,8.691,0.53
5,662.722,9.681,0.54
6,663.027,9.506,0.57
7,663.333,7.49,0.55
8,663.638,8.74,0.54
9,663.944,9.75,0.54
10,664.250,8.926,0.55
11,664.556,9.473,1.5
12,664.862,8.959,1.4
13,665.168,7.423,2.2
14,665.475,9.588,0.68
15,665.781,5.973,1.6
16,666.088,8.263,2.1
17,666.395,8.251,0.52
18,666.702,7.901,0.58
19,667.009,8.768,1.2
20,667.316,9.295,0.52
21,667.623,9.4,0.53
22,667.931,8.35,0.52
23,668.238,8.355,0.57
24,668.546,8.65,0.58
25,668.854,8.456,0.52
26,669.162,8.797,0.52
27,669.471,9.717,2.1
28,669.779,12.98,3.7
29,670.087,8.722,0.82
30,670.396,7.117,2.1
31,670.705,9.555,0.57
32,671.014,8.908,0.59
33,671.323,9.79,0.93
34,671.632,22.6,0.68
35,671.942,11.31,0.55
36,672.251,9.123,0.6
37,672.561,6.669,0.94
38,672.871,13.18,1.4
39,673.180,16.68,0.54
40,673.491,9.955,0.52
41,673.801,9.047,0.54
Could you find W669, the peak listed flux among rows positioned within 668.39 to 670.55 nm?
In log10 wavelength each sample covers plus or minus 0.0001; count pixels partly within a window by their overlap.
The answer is 12.98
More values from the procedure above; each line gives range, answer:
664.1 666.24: 9.588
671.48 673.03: 22.6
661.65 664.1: 9.75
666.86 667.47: 9.295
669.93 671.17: 9.555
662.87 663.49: 9.506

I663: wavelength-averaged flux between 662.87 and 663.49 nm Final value 8.51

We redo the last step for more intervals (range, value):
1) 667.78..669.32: 8.52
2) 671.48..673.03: 12.6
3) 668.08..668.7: 8.51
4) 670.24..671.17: 8.52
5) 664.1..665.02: 9.11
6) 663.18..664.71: 8.88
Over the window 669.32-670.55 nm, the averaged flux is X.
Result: 9.64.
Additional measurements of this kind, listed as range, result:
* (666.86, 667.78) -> 9.16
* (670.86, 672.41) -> 12.3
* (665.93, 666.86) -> 8.13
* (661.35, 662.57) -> 9.06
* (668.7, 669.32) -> 8.62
